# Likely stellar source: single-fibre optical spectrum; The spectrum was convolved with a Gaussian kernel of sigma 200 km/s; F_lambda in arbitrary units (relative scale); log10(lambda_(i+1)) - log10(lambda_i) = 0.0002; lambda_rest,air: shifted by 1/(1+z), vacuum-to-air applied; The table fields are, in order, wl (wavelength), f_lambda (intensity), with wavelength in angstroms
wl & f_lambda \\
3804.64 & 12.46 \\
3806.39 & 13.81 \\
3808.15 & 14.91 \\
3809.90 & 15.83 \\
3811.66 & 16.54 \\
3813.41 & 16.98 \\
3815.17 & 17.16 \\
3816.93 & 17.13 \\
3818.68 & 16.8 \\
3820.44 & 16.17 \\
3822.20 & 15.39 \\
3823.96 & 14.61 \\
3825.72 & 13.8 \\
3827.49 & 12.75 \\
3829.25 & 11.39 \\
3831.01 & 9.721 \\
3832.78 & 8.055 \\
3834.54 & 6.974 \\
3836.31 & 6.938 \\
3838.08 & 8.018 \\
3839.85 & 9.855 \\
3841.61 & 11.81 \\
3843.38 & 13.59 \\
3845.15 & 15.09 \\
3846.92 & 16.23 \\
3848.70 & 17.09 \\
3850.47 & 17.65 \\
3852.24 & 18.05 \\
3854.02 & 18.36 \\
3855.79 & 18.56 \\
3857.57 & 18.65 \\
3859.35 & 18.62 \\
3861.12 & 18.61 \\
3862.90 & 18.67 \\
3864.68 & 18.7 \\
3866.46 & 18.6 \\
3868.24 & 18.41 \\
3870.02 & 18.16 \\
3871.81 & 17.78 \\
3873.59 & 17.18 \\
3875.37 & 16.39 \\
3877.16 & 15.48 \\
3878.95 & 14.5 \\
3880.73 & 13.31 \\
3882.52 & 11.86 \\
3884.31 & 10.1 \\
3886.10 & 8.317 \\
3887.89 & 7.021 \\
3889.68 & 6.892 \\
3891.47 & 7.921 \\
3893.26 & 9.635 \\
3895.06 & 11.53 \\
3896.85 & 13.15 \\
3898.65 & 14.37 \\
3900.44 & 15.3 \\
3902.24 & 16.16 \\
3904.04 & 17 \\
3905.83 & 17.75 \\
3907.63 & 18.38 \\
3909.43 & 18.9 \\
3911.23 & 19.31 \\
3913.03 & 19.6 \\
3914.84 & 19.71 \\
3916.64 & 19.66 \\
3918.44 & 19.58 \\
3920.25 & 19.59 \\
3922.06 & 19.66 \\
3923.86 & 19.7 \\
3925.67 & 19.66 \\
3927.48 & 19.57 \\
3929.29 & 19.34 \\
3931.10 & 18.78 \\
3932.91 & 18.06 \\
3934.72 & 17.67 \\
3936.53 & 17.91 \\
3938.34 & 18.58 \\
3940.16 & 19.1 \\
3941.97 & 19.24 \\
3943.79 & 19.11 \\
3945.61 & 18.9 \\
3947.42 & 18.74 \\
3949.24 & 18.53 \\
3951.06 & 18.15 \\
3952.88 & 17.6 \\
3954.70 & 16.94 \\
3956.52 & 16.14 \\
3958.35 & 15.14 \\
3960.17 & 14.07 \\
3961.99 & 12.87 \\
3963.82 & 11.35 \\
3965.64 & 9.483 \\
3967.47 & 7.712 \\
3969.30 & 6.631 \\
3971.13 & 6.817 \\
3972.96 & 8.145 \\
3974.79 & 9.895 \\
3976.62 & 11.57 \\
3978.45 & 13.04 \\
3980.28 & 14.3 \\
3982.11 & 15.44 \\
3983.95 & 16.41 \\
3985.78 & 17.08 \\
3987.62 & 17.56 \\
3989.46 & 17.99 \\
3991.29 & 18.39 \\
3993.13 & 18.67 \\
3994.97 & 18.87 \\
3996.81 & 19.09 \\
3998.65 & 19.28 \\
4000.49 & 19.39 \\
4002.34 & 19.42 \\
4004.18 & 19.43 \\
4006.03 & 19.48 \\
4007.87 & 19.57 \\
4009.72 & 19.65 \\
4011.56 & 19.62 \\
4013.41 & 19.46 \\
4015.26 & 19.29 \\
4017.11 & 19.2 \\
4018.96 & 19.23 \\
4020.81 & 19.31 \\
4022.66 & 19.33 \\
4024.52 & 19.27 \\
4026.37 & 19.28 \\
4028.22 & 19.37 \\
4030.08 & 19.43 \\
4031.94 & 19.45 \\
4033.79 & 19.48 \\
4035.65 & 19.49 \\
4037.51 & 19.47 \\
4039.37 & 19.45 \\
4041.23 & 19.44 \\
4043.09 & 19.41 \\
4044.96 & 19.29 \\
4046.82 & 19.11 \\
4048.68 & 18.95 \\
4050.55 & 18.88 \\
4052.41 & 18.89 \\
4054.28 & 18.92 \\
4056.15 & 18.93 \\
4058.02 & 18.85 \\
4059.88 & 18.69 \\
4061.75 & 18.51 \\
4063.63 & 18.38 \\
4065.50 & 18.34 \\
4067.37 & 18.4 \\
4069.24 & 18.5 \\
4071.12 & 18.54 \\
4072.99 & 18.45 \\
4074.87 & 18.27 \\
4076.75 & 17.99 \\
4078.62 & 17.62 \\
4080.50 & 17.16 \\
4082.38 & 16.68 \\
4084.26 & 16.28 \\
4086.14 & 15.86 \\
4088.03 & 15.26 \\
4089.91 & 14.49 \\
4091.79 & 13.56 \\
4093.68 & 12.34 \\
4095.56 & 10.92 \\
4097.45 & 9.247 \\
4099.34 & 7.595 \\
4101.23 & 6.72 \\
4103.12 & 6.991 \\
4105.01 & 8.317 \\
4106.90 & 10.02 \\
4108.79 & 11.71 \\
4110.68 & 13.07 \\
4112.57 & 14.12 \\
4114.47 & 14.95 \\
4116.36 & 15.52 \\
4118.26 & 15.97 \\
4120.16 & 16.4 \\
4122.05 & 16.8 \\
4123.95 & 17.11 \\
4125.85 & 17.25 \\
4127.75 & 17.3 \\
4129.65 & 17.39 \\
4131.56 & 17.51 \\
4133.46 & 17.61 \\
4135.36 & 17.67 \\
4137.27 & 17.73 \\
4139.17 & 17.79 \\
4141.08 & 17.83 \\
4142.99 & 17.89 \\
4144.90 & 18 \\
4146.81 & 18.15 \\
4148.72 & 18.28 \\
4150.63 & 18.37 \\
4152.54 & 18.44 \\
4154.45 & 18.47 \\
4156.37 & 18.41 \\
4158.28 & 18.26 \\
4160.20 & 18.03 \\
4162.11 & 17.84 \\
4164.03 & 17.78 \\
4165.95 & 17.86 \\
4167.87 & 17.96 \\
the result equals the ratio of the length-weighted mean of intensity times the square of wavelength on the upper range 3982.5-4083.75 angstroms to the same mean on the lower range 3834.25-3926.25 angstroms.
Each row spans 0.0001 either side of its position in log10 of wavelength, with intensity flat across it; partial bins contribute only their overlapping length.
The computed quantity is 1.31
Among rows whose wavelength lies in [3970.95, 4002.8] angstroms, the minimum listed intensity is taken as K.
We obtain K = 6.817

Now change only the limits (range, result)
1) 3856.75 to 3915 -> 6.892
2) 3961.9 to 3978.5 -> 6.631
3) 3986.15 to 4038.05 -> 17.56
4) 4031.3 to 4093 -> 13.56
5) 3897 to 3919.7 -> 14.37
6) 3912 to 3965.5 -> 11.35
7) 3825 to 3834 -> 8.055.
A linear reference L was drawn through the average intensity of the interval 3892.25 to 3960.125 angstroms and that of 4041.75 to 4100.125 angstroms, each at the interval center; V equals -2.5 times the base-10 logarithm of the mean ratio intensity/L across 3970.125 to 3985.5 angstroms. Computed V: 0.39 mag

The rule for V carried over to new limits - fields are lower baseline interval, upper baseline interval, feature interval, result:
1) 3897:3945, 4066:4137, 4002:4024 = -0.17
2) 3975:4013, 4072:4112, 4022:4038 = -0.21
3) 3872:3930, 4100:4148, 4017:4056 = -0.25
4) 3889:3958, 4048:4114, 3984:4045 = -0.19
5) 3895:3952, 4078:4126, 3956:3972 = 0.48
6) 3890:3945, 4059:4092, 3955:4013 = 0.14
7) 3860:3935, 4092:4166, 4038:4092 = -0.16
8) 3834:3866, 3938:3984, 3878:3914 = 0.09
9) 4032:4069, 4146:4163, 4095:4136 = 0.33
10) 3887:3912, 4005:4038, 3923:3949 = -0.22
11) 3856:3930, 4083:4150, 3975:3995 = -0.03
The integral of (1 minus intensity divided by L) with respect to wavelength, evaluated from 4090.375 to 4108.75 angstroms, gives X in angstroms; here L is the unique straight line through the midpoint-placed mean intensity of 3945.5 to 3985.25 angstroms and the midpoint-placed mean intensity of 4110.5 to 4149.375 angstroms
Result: 7.36 angstroms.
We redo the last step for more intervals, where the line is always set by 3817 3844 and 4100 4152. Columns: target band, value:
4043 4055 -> -3.8 angstroms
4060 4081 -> -5.0 angstroms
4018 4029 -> -4.0 angstroms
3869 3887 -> -2.8 angstroms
